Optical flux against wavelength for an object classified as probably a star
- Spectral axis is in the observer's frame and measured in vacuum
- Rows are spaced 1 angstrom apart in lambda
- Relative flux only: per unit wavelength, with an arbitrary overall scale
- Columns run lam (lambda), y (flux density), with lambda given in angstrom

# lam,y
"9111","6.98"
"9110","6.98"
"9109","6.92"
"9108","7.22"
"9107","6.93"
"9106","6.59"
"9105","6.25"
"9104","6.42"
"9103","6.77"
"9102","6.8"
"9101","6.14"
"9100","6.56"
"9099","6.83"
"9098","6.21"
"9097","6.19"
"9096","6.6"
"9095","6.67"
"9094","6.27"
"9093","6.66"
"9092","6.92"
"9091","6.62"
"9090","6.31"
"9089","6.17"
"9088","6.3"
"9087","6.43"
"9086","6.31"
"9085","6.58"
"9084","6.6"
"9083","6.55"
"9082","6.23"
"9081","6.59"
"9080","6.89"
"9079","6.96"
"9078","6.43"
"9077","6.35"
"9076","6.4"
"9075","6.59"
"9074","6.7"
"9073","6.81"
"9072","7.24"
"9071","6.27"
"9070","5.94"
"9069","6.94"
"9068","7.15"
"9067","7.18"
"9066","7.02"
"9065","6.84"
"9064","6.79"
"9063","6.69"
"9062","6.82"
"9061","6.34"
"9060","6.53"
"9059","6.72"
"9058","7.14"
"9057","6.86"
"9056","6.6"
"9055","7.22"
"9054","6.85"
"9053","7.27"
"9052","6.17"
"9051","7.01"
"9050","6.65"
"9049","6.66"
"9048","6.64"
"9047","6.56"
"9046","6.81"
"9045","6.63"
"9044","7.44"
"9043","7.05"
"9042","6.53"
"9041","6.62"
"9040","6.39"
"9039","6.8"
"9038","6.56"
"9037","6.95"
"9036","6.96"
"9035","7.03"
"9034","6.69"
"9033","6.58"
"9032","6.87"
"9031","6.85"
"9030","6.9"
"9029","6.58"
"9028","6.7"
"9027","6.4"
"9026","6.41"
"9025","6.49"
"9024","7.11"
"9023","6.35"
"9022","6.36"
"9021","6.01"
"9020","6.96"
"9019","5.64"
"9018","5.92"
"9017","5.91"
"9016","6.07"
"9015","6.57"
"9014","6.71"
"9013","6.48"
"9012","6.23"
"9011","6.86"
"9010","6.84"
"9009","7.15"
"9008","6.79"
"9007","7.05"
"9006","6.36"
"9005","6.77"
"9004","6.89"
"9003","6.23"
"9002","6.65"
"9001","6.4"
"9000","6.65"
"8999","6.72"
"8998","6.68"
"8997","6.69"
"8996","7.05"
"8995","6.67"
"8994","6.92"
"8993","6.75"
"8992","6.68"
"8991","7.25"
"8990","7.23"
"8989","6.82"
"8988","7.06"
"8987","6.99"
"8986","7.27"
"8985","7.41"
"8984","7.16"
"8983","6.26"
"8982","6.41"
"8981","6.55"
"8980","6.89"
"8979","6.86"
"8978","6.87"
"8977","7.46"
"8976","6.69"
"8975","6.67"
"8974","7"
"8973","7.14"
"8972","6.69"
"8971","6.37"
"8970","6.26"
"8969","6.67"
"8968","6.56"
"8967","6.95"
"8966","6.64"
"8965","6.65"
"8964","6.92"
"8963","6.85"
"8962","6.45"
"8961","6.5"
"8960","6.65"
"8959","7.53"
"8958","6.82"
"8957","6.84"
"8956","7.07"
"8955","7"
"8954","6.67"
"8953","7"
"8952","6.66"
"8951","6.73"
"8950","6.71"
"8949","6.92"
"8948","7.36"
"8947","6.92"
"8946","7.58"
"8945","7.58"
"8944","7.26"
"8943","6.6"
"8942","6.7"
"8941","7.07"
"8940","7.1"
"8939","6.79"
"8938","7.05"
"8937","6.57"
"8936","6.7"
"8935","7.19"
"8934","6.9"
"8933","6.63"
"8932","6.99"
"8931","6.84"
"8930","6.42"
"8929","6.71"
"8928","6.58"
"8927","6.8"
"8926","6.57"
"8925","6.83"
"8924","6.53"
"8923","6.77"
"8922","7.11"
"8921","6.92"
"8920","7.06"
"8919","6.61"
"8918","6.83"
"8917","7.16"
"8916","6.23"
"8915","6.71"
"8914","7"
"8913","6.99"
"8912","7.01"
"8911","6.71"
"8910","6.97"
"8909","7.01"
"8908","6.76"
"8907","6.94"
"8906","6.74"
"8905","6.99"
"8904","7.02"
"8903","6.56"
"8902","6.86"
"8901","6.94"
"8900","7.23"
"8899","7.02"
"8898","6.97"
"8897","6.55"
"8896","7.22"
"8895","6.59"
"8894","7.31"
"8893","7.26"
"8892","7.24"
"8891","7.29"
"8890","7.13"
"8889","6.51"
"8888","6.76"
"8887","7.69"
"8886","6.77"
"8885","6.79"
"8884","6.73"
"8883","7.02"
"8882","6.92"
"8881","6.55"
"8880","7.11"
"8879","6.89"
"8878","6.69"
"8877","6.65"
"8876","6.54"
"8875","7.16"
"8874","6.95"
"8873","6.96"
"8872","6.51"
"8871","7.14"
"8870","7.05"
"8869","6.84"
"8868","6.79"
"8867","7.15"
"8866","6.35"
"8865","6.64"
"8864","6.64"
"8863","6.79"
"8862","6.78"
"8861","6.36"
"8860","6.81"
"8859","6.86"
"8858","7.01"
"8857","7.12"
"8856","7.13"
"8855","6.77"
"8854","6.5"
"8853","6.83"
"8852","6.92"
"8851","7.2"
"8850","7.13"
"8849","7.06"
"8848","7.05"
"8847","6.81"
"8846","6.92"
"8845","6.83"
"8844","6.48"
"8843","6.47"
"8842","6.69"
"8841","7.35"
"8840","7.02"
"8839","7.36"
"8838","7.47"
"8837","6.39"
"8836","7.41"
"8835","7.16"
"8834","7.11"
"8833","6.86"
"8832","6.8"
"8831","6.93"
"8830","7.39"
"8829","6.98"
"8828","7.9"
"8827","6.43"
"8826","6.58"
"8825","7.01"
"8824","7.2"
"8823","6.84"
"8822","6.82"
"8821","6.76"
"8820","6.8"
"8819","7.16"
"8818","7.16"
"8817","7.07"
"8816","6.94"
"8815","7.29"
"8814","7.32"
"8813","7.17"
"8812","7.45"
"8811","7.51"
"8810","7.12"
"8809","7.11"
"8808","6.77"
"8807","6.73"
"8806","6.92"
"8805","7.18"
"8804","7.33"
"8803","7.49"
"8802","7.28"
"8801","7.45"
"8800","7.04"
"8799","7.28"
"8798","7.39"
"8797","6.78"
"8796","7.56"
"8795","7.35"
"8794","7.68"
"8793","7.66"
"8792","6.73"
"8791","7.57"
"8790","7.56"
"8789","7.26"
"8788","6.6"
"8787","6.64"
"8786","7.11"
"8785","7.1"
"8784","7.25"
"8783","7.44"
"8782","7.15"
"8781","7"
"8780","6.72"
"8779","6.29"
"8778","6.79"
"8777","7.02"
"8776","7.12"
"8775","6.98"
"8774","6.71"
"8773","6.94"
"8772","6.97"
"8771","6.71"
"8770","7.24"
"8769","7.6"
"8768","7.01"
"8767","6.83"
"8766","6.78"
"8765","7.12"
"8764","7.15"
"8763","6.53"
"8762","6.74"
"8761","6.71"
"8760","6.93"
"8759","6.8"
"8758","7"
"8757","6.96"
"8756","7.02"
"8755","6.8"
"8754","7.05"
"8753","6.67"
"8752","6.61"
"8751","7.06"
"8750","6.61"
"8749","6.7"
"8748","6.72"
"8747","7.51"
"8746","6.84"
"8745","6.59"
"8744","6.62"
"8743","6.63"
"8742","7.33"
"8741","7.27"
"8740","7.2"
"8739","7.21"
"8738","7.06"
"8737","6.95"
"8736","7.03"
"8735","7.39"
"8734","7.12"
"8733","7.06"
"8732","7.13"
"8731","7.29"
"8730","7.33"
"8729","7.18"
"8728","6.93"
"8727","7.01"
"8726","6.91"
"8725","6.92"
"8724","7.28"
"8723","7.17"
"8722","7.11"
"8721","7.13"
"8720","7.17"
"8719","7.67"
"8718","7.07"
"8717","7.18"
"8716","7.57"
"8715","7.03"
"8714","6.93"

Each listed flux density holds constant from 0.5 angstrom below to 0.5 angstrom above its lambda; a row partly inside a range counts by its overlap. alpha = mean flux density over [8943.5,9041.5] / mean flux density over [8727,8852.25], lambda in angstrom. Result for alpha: 0.96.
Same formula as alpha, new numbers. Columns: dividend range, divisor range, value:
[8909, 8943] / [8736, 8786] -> 0.98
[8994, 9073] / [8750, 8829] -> 0.95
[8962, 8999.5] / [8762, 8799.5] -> 0.97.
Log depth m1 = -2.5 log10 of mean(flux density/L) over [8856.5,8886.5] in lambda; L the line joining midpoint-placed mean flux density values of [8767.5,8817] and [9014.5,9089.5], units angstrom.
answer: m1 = 0.025 mag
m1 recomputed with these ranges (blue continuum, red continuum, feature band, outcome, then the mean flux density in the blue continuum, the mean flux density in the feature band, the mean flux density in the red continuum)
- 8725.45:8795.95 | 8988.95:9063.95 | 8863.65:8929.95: 0.00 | 7.01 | 6.87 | 6.69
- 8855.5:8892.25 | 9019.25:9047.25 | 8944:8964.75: -0.03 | 6.87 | 6.94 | 6.69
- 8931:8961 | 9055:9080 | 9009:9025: 0.06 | 6.94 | 6.43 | 6.73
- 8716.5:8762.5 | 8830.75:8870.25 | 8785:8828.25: -0.03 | 7.01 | 7.13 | 6.89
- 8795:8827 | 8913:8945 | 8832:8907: 0.01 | 7.11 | 6.91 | 6.83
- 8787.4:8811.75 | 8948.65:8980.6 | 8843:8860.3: 0.03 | 7.22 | 6.9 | 6.8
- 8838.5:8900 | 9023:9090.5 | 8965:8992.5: -0.01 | 6.9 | 6.84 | 6.69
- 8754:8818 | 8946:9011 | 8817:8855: 0.01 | 7.08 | 6.97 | 6.82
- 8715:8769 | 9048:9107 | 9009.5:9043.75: 0.02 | 7.02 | 6.58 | 6.63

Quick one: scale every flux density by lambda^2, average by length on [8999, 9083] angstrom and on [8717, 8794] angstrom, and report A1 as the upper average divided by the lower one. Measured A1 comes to 1.01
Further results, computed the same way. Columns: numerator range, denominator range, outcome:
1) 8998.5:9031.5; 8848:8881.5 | 0.99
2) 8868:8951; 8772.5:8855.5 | 1.00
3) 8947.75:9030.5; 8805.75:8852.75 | 0.99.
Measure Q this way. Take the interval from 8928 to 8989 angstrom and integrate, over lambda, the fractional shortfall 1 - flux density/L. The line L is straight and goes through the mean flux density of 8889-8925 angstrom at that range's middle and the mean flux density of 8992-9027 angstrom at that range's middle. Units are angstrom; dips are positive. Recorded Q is -1.1 angstrom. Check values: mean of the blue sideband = 6.91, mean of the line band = 6.86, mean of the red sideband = 6.57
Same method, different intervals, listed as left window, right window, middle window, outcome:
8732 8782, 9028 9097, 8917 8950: -0.47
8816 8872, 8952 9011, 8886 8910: -0.34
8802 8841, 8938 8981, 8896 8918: 0.22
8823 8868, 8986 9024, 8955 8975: -0.16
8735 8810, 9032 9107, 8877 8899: -0.20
